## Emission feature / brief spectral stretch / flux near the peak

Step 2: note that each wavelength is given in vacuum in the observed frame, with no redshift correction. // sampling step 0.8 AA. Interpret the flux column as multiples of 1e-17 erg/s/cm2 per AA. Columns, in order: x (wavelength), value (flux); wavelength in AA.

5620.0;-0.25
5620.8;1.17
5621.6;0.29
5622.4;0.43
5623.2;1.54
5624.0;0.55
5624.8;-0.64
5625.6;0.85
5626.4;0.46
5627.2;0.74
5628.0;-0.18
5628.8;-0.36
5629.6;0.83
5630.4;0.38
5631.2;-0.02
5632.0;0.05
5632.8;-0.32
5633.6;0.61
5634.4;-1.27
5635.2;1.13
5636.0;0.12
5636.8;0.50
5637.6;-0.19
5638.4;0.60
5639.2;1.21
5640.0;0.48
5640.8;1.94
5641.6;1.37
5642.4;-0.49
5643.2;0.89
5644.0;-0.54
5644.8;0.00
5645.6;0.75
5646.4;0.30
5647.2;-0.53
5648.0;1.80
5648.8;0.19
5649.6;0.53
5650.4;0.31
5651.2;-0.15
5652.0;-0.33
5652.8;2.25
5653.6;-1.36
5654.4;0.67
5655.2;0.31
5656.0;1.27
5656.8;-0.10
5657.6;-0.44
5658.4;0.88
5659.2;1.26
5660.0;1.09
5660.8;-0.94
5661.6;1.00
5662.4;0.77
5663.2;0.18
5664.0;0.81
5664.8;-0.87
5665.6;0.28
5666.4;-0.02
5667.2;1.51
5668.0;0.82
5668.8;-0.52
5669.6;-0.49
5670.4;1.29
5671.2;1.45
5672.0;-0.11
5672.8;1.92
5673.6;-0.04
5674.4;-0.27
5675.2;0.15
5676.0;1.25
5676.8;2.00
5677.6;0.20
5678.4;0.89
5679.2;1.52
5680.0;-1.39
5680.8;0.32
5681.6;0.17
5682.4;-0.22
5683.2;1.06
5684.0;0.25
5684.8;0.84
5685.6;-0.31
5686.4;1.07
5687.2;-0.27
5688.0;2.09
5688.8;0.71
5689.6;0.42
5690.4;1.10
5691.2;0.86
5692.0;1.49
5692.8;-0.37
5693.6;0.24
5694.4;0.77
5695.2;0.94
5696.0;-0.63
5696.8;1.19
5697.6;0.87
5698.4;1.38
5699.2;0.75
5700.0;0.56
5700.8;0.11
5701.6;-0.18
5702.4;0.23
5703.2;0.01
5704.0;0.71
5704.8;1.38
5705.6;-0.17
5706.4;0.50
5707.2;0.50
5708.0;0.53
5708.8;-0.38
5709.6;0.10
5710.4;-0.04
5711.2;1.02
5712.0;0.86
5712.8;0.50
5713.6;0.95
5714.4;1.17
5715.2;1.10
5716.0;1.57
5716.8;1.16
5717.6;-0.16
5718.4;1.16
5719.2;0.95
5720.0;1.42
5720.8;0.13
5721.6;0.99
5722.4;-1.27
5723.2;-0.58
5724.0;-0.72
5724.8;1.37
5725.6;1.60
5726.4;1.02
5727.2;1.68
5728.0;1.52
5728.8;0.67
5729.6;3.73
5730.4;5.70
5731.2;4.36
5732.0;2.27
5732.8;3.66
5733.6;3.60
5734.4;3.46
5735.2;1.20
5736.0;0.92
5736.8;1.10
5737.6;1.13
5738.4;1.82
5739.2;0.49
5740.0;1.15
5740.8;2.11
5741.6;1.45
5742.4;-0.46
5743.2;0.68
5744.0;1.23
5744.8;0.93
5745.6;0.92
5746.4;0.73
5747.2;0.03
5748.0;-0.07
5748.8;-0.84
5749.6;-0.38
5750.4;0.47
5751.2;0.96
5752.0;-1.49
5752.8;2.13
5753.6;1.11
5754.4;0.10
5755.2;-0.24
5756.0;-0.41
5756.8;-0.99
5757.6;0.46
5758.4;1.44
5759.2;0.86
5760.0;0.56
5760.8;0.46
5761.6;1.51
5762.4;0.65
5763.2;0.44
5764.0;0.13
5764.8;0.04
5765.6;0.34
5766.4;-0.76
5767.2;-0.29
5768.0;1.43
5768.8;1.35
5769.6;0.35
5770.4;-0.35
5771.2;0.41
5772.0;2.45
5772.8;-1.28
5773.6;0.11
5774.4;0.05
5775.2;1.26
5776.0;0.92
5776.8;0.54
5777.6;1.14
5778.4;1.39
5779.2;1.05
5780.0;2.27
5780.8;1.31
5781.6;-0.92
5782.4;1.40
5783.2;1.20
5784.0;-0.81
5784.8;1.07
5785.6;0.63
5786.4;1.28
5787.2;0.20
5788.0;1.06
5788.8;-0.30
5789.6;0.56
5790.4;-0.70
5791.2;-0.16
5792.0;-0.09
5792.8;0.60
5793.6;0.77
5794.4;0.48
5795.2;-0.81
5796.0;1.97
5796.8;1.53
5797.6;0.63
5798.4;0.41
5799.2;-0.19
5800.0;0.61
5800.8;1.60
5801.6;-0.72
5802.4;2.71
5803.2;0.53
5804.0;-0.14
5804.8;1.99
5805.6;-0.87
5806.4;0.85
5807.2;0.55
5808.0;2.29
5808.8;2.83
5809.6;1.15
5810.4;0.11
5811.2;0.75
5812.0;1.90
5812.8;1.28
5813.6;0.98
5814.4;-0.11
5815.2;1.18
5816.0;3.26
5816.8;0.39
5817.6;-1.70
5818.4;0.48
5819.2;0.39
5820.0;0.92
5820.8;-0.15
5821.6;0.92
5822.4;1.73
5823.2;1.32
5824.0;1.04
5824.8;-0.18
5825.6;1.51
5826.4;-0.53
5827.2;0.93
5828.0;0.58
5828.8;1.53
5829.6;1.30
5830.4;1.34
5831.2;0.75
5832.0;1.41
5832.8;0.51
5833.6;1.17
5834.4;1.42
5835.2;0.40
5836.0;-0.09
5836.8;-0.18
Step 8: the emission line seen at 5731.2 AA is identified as [O II] 3727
